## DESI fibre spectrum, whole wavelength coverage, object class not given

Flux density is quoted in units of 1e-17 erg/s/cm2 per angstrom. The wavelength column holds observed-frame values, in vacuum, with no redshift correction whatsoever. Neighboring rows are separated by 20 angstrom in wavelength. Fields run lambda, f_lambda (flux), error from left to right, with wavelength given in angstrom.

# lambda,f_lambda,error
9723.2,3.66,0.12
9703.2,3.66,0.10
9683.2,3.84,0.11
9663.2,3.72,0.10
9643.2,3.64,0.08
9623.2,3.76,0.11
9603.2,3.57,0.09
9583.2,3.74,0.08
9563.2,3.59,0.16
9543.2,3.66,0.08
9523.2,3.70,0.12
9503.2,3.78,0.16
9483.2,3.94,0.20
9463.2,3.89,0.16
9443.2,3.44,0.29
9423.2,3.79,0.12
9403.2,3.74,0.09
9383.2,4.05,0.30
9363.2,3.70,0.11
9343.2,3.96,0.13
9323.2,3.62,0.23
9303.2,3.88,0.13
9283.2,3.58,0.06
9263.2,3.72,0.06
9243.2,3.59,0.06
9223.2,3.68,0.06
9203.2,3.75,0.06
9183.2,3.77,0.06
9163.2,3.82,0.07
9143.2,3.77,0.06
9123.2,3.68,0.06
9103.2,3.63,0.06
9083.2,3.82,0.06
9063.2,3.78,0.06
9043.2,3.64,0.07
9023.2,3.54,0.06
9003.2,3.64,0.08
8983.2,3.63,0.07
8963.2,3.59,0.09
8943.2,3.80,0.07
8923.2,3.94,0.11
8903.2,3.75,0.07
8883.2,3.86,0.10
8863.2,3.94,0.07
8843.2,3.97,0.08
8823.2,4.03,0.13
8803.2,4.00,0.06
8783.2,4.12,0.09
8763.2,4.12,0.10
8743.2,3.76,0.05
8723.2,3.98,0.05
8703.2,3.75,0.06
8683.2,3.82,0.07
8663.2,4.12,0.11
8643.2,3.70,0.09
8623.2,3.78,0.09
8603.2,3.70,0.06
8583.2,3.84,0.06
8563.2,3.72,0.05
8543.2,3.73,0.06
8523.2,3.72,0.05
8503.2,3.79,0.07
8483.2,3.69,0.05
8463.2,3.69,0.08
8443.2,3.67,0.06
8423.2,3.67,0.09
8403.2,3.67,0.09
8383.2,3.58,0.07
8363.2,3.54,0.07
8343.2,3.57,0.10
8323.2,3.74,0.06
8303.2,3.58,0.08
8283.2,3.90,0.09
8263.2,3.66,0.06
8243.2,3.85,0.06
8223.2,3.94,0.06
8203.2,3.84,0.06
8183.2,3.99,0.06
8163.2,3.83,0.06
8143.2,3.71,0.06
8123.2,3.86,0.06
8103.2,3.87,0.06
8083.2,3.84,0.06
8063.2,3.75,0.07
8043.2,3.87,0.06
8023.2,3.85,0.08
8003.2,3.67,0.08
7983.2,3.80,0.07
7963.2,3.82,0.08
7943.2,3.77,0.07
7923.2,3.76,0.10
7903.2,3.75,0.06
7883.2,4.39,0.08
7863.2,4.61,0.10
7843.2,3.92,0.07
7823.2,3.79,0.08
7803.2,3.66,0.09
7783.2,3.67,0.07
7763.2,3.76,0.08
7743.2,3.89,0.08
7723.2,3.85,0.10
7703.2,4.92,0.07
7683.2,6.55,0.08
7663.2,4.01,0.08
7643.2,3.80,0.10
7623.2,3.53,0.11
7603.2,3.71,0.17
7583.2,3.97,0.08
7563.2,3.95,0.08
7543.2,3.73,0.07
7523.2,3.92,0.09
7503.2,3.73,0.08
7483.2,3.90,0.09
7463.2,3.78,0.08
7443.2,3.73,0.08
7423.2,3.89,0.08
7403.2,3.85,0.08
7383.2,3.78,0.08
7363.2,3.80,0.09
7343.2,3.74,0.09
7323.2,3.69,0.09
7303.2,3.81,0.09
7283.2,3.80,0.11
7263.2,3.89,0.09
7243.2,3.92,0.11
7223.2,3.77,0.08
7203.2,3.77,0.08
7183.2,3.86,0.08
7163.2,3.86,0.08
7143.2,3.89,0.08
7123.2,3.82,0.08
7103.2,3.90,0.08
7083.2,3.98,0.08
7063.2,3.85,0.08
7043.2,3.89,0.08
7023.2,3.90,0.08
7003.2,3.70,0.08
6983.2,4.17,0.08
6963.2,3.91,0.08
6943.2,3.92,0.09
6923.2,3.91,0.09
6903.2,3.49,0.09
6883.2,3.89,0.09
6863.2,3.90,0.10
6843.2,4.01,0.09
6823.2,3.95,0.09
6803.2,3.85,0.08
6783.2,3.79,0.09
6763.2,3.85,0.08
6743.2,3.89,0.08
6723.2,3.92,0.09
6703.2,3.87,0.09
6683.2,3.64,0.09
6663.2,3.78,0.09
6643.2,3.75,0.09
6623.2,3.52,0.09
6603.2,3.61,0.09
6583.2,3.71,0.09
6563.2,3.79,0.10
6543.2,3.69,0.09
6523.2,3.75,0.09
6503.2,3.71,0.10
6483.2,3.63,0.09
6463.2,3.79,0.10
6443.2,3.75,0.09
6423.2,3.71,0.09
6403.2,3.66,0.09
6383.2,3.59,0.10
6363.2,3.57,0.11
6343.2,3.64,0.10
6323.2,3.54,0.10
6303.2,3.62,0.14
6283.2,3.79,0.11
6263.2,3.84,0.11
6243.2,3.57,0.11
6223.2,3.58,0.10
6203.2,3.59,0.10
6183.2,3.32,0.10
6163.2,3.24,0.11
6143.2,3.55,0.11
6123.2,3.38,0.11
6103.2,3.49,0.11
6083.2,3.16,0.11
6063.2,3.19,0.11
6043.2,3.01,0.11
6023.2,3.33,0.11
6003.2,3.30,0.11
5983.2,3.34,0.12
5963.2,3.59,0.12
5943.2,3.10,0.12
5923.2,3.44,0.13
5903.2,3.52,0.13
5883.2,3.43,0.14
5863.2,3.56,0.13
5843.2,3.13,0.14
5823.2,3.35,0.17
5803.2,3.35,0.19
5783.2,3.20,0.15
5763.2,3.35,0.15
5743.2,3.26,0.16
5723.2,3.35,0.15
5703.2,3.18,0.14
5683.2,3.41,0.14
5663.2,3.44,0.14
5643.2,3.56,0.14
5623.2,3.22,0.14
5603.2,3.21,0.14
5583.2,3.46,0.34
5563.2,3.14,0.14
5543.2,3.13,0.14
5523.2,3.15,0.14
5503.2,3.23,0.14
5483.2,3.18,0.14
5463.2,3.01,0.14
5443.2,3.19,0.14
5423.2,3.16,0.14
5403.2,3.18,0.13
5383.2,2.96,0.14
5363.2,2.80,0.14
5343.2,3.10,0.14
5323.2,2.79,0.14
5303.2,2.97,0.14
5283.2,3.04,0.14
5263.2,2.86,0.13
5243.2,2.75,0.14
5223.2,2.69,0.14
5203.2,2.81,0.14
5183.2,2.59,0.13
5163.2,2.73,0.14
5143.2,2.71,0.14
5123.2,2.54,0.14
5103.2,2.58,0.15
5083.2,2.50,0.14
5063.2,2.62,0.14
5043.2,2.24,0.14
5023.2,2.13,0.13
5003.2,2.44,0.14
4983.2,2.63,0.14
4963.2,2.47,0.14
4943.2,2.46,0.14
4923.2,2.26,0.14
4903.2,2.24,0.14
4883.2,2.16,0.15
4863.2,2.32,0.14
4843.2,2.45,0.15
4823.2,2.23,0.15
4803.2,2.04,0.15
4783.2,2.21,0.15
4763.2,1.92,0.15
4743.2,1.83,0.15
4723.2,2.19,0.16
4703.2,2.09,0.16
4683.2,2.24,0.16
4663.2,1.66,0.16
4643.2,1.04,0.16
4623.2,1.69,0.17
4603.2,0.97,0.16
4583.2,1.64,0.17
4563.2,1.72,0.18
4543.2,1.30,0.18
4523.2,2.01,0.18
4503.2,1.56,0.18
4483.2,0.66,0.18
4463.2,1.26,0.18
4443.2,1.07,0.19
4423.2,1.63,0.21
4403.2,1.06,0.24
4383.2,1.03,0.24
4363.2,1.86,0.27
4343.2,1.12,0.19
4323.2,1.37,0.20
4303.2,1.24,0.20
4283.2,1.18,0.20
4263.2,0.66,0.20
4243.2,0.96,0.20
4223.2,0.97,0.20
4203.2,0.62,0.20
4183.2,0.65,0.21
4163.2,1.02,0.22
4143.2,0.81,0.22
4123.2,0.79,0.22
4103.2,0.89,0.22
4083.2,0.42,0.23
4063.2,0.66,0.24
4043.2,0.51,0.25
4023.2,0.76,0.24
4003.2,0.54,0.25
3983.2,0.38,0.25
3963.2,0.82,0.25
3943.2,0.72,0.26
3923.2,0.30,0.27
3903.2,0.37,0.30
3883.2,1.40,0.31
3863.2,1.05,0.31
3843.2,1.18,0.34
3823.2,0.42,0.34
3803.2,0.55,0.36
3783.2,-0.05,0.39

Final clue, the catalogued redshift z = 0.170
